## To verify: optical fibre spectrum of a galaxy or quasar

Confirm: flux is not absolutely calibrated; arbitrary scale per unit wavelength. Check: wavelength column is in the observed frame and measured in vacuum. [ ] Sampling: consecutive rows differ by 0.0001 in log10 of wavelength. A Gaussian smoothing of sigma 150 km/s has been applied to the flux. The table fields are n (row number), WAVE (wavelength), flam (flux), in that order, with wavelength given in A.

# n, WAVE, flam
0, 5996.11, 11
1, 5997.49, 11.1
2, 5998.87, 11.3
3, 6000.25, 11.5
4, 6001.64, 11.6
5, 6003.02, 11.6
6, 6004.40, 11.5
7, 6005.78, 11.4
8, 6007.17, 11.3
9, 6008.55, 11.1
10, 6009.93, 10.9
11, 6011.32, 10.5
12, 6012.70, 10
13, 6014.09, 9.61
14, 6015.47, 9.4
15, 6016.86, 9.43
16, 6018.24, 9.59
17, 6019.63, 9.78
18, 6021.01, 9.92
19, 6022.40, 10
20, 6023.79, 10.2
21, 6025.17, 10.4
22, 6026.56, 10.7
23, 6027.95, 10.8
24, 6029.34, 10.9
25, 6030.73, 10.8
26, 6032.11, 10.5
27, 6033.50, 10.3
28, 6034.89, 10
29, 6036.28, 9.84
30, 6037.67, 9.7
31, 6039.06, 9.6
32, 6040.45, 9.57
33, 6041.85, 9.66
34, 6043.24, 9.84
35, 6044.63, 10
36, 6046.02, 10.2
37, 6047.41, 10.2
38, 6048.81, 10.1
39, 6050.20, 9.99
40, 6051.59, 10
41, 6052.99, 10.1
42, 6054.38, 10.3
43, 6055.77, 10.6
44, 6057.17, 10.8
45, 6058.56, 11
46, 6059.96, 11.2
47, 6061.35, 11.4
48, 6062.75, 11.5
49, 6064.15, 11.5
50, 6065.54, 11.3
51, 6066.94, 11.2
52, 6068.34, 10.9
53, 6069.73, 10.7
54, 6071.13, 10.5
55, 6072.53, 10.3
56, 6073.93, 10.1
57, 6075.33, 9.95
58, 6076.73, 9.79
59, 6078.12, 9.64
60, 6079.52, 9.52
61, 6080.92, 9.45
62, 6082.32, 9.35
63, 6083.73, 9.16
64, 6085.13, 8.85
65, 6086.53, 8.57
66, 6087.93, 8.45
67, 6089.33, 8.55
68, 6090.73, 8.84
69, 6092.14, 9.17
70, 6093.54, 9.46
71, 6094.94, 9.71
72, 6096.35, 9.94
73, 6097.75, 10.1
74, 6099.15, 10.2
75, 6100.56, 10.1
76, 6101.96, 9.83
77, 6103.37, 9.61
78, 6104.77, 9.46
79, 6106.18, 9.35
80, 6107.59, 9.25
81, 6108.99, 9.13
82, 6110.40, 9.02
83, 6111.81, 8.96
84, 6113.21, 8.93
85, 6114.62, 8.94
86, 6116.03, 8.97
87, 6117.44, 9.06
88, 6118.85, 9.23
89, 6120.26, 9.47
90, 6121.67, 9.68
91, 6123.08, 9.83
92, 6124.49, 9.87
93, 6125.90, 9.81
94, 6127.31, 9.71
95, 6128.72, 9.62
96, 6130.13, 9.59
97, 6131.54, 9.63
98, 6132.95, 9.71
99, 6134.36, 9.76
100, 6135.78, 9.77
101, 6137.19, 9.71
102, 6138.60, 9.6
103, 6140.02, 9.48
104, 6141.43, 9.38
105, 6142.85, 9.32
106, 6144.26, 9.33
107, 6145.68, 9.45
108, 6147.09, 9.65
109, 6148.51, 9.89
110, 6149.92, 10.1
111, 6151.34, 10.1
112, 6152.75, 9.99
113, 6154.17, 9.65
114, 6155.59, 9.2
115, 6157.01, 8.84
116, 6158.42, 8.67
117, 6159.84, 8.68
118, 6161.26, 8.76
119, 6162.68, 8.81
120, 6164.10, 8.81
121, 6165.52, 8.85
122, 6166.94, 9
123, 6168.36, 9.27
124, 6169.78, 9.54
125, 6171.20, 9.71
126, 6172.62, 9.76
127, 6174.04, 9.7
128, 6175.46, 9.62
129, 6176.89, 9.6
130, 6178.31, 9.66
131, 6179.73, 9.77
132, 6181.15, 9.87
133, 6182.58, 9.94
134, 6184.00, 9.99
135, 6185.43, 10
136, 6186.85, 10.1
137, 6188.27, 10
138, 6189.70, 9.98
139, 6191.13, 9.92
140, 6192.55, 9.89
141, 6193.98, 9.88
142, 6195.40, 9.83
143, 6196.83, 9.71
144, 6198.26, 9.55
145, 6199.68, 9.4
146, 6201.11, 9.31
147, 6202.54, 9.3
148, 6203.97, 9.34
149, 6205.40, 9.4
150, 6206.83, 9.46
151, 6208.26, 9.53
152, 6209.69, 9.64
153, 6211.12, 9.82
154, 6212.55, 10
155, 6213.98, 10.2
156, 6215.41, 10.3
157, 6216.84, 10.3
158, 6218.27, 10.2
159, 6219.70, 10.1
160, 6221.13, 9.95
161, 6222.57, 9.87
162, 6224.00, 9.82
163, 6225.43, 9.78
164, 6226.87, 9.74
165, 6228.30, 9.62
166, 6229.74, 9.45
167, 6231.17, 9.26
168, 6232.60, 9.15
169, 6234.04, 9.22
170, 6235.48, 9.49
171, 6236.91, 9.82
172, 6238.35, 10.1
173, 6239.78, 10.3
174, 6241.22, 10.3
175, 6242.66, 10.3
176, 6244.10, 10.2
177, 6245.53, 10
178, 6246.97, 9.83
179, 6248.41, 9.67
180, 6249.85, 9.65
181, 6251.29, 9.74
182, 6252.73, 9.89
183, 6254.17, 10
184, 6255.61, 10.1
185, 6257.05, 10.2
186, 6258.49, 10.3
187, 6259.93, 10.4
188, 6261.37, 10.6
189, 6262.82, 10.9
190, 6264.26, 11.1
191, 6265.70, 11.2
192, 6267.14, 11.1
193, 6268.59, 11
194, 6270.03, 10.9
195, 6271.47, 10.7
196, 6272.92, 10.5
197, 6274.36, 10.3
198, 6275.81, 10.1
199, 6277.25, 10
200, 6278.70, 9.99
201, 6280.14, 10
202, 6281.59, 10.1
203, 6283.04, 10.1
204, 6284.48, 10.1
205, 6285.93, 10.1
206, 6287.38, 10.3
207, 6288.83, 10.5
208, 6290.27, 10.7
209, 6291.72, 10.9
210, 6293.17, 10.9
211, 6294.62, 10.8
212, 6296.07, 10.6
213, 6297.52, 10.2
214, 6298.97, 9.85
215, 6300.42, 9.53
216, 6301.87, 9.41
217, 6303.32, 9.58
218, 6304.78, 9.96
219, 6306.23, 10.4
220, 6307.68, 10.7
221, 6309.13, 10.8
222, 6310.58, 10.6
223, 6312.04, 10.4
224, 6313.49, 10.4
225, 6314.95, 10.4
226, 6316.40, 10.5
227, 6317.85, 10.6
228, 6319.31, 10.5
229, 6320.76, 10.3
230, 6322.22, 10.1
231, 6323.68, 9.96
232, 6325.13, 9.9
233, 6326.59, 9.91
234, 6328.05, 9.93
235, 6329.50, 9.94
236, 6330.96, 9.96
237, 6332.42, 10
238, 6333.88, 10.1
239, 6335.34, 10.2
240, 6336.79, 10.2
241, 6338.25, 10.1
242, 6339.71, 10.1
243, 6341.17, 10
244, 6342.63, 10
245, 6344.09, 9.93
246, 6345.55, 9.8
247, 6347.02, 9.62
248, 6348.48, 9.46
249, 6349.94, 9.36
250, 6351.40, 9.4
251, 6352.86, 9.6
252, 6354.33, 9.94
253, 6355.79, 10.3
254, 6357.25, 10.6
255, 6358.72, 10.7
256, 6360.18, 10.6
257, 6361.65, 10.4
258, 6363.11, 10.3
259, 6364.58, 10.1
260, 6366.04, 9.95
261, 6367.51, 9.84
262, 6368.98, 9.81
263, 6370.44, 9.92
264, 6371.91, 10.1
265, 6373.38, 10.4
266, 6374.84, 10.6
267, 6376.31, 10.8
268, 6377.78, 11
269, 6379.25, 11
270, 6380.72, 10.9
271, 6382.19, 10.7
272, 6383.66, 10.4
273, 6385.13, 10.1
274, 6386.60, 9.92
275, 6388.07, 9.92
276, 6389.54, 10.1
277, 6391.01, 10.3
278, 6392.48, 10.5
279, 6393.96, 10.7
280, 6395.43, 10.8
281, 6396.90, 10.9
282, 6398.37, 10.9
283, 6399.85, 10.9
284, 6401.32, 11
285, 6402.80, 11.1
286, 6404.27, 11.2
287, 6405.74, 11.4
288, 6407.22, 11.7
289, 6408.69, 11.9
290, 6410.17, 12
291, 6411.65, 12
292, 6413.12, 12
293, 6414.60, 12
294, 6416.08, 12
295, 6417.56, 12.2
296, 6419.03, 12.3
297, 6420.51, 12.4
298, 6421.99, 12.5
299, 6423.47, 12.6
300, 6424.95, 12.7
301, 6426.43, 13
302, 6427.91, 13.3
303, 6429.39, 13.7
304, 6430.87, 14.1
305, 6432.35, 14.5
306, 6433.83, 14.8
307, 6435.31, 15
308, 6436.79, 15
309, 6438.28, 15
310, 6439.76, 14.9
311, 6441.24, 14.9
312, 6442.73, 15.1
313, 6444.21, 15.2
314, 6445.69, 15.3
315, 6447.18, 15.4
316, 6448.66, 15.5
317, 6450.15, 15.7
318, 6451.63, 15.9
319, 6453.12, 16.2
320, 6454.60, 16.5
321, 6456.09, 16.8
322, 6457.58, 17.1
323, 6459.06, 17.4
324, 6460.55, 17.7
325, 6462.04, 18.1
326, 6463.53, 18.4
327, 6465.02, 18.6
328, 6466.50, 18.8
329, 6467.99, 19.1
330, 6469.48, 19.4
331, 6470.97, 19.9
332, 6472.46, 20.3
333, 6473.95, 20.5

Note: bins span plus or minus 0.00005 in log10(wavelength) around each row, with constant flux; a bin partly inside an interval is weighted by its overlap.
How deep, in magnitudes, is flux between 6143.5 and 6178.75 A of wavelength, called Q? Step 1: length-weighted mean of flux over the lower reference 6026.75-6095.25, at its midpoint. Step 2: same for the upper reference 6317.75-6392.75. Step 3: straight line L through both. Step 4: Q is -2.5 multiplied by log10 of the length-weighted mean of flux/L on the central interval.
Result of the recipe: 0.08 mag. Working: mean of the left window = 10.1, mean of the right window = 10.2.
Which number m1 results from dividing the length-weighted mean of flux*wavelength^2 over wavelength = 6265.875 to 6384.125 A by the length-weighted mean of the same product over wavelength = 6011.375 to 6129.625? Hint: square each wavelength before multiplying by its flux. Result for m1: 1.12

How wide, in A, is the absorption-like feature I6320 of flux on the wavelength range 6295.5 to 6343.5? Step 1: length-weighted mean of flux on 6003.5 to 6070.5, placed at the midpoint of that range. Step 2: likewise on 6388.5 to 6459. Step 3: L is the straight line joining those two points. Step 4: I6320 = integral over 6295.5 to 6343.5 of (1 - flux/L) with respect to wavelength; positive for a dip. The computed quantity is 9.0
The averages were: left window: 10.4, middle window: 10.2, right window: 13.2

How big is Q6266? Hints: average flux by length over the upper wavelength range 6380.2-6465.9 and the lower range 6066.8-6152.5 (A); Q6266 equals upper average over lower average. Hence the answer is 1.39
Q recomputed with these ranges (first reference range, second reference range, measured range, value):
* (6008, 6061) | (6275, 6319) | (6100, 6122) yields 0.103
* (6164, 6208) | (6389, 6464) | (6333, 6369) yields 0.226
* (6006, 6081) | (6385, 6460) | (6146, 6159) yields 0.163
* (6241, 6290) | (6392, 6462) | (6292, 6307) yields 0.087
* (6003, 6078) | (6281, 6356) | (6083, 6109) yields 0.109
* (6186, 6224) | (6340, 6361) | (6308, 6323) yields -0.058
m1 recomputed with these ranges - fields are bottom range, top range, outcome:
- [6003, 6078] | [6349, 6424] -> 1.16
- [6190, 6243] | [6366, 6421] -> 1.19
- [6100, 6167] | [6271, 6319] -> 1.15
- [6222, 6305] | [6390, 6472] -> 1.47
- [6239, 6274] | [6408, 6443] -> 1.35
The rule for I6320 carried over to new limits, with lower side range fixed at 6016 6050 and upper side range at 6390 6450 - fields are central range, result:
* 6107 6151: 5.2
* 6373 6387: 2.2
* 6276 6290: 2.0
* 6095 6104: 0.5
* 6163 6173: 1.6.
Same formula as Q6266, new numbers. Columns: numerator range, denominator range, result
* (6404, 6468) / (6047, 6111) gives 1.46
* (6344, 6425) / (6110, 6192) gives 1.13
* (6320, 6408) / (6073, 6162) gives 1.09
